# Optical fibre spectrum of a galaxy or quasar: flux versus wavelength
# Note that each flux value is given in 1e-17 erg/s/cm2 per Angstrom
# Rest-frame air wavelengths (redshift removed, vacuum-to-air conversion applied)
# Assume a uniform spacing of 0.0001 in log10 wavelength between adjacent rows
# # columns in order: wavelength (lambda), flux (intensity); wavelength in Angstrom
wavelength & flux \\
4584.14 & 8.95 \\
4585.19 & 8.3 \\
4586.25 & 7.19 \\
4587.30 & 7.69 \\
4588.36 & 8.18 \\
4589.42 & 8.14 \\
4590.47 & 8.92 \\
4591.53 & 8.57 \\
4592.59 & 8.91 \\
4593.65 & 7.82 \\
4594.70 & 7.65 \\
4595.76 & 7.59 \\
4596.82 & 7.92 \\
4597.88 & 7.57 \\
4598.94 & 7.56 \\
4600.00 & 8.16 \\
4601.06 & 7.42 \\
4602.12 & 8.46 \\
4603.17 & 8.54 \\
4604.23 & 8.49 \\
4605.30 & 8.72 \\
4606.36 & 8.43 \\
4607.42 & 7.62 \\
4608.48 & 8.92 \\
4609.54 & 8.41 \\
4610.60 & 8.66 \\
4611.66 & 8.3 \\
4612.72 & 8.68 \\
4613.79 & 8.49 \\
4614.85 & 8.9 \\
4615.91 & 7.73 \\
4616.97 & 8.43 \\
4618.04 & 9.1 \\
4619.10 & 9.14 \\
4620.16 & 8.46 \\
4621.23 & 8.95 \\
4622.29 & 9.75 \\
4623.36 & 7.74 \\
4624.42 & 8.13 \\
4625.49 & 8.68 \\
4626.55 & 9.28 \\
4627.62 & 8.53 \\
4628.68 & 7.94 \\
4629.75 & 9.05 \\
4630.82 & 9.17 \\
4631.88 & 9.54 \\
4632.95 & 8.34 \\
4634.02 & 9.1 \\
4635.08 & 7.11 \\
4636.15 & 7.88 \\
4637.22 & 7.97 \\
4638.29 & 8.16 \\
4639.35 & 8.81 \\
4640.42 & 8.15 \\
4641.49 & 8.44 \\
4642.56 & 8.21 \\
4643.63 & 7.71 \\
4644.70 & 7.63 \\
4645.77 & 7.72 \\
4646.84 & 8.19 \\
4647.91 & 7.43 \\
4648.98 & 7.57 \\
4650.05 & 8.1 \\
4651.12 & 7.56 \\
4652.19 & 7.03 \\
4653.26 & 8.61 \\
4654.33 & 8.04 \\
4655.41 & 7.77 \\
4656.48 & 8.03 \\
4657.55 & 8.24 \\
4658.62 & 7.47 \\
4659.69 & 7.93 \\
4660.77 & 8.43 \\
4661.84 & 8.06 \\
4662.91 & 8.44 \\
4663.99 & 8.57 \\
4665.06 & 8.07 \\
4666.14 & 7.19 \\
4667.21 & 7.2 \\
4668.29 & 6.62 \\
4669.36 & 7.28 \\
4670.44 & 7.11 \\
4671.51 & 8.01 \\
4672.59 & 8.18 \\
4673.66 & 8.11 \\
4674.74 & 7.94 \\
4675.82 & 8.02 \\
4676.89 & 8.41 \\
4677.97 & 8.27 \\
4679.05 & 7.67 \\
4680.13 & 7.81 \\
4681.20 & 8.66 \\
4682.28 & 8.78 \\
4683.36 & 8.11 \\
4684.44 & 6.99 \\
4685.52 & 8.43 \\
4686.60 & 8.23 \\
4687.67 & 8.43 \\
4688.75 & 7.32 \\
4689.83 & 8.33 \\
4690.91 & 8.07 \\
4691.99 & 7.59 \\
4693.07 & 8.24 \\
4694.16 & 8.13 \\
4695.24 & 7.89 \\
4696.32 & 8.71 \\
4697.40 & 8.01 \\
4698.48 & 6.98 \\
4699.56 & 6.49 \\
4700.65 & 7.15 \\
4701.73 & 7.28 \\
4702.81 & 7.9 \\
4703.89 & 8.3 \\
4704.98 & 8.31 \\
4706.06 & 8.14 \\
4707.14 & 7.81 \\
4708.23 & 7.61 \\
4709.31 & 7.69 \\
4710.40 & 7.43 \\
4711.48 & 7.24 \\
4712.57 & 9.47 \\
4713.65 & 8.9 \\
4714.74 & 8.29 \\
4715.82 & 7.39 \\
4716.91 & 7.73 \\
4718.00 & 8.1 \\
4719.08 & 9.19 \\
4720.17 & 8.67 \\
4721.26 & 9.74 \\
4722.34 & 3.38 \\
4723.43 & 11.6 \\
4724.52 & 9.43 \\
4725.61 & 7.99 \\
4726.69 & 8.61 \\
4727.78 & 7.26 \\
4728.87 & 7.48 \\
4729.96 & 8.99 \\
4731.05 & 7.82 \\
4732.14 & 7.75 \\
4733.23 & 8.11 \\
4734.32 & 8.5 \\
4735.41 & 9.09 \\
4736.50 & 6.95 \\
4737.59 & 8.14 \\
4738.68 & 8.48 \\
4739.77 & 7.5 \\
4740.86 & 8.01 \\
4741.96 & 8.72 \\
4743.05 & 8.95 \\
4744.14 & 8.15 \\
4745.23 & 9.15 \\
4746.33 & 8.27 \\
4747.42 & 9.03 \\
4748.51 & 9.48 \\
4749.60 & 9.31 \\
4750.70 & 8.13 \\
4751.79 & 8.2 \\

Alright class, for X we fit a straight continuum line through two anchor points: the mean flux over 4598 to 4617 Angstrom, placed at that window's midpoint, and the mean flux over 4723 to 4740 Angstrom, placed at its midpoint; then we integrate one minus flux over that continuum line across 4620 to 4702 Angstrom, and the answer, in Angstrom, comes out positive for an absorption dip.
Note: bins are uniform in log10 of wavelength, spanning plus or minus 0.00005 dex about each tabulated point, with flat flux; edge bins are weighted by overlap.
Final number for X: 2.8 Angstrom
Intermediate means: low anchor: 8.31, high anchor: 8.35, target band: 8.05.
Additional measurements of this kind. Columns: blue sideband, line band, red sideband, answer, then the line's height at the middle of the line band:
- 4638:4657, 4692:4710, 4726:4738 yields 0.54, 8.02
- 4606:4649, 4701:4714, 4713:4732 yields 0.48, 8.29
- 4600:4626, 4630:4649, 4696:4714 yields 0.24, 8.31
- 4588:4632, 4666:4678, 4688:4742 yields 0.75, 8.2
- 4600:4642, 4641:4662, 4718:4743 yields 1.31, 8.43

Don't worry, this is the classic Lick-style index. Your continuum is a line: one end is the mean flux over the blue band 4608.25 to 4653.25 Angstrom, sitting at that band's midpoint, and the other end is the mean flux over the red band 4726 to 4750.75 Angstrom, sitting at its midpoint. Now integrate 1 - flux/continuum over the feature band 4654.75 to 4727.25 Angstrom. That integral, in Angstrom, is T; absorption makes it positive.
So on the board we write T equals 3.10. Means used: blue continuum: 8.36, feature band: 7.99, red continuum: 8.35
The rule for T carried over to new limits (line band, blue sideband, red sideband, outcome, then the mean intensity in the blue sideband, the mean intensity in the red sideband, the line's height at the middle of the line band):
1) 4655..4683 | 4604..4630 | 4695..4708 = 0.44 Angstrom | 8.58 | 7.74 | 8.06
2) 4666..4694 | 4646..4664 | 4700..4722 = 0.36 Angstrom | 7.95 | 8.07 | 8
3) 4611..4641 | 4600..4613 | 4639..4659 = -1.41 Angstrom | 8.38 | 7.93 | 8.17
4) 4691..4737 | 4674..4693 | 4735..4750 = 1.45 Angstrom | 8.07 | 8.51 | 8.29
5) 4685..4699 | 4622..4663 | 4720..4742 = 0.27 Angstrom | 8.19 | 8.18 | 8.19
